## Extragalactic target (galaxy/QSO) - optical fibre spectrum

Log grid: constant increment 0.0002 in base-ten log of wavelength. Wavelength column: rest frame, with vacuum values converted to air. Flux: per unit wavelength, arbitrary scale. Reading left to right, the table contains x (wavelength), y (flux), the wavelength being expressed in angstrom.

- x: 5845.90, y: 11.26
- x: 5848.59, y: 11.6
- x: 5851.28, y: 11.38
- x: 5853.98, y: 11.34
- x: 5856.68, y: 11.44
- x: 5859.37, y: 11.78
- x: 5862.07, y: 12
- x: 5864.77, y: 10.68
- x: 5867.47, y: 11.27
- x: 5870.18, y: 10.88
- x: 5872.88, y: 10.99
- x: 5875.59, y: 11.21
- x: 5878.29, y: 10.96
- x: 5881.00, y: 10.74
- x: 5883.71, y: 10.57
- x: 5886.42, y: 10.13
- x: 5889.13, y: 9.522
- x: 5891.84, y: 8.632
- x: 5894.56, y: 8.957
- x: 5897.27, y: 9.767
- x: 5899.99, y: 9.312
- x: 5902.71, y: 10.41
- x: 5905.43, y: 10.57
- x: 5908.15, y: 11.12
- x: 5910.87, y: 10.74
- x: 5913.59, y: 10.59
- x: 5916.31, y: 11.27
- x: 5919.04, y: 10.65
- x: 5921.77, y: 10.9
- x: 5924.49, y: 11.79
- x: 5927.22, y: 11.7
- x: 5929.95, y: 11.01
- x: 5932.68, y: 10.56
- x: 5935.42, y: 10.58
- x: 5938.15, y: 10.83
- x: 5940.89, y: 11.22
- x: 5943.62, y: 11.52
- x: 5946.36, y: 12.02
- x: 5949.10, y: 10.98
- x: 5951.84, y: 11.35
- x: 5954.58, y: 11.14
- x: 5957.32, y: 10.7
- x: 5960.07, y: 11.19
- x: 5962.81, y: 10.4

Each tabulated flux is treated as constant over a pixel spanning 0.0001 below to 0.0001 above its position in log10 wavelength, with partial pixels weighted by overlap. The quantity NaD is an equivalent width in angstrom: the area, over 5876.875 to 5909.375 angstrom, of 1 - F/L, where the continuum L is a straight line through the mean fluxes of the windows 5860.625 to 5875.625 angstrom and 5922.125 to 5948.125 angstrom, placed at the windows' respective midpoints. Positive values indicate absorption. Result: 3.3 angstrom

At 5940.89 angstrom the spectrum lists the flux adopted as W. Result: 11.22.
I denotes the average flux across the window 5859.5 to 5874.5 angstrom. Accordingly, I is 11.2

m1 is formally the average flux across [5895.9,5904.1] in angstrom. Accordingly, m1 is 9.83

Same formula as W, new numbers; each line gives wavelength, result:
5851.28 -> 11.38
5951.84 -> 11.35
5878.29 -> 10.96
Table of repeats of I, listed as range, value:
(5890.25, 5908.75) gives 9.76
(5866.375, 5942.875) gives 10.6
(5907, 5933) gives 11.1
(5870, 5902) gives 10.1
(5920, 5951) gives 11.2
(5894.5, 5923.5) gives 10.5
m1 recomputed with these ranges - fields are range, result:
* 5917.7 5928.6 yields 11.3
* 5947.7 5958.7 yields 11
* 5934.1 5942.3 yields 10.9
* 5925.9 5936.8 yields 11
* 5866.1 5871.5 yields 11.1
